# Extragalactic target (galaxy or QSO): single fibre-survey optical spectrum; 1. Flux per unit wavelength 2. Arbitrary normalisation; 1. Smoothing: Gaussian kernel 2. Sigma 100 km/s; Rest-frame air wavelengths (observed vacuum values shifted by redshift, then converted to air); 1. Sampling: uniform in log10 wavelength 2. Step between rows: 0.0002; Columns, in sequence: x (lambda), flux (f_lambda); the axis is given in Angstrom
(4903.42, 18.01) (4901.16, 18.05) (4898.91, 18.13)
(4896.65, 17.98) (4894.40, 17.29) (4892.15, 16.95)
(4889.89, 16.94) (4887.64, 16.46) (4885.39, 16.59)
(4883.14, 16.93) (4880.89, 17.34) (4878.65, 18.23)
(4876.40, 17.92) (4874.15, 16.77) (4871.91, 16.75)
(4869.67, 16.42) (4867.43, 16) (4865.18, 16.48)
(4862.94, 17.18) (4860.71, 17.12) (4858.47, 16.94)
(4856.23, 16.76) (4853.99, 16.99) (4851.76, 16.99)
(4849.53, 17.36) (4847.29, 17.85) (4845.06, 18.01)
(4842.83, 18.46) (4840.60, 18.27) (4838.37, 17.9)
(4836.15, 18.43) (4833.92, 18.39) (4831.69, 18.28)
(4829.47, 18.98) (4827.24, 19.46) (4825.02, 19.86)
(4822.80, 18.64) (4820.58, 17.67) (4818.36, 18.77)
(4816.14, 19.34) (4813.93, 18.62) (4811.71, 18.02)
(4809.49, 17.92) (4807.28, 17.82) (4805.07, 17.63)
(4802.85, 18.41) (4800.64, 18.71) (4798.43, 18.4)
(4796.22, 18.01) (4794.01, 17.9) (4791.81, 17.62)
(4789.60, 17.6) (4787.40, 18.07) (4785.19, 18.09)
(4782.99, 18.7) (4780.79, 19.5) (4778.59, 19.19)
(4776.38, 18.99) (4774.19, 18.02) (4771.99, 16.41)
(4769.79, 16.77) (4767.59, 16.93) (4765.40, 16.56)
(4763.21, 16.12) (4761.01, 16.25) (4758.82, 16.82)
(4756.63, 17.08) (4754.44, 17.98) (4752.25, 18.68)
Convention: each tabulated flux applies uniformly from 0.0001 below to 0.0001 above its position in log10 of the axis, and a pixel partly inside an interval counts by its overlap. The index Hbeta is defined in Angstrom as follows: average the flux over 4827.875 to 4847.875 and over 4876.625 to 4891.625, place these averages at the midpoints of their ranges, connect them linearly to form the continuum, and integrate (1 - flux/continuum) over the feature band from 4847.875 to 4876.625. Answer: 1.3 Angstrom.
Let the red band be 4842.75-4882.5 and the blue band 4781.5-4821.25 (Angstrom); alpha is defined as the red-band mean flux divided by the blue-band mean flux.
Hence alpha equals 0.94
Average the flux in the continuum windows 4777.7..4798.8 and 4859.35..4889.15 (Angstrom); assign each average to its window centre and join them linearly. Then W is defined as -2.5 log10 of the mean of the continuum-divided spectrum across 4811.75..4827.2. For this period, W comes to -0.06 mag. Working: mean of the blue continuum 18.3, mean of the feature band 18.8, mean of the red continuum 16.9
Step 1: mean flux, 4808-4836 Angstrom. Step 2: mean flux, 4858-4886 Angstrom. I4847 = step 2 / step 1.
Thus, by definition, 0.91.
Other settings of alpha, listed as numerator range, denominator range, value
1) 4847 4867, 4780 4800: 0.93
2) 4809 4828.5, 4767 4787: 1.04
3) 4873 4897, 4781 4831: 0.93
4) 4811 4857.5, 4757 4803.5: 1.03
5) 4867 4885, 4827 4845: 0.93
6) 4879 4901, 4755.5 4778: 1.01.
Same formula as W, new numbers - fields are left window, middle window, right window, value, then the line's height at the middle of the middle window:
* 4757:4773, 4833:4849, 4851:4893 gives -0.08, 16.8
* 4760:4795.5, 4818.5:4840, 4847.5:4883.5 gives -0.08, 17.3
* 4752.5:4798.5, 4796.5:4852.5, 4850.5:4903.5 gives -0.06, 17.4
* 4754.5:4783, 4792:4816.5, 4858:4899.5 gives -0.05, 17.3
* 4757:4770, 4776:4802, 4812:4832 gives -0.05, 17.6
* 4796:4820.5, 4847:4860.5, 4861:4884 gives 0.02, 17.4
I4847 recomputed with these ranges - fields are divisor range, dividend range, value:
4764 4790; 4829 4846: 1.02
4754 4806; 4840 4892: 0.97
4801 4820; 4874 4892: 0.94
